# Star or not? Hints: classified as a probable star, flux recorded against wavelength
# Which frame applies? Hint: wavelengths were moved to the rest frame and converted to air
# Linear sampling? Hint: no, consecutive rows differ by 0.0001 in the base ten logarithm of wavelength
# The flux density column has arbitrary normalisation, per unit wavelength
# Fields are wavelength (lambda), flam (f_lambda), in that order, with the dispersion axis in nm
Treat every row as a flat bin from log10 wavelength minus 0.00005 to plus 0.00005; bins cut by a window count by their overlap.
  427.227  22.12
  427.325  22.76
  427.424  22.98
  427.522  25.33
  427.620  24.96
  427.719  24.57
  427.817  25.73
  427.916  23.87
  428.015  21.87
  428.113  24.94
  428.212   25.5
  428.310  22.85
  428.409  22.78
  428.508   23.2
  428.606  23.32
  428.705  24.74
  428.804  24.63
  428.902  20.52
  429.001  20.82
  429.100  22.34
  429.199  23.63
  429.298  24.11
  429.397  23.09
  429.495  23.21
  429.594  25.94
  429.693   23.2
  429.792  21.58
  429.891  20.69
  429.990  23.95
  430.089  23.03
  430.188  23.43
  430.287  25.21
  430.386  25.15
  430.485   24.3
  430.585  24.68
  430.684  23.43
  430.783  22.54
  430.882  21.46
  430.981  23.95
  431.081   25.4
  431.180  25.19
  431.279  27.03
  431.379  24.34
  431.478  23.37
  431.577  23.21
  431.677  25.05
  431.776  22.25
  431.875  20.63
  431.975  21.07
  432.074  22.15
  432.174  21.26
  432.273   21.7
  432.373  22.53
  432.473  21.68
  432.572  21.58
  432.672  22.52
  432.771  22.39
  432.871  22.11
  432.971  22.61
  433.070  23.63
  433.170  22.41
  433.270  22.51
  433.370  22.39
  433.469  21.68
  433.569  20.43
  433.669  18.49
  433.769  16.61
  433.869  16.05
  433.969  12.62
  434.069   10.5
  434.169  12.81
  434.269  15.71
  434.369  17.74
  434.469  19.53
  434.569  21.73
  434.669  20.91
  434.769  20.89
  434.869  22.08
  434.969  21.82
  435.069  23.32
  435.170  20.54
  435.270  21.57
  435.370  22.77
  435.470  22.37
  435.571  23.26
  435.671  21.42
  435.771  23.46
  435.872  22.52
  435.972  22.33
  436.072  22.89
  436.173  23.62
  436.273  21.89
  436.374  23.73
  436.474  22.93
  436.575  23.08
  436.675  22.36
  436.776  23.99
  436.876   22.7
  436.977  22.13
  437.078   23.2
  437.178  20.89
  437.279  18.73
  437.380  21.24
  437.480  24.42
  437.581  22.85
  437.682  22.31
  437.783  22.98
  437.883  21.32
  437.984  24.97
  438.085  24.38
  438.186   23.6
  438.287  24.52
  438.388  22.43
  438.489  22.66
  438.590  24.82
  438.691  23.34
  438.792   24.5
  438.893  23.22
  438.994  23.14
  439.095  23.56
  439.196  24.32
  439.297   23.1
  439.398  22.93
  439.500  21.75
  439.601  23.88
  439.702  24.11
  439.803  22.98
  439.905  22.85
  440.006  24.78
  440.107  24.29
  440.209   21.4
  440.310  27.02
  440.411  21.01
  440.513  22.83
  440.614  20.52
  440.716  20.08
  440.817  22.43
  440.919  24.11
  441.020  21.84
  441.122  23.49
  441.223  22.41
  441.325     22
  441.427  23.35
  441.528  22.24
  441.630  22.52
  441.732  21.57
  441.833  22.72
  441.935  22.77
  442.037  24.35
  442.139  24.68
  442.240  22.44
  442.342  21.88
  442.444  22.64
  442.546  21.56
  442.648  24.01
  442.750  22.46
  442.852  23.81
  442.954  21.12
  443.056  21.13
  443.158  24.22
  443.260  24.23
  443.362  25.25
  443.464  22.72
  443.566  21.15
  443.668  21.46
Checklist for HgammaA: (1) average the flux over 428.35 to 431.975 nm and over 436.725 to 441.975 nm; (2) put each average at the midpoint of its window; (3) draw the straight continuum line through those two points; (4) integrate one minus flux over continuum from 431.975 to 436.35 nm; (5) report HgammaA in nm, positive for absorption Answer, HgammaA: 0.46 nm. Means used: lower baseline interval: 23.4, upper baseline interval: 22.9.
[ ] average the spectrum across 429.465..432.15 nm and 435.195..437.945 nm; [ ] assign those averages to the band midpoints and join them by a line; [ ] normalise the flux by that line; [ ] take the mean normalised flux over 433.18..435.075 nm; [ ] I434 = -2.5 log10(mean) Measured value 0.21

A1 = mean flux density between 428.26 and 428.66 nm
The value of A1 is 23.1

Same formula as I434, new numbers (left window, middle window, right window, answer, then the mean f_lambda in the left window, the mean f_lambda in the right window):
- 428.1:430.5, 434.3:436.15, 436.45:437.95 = 0.05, 23.4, 22.4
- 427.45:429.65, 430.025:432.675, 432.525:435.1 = -0.08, 23.7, 19.8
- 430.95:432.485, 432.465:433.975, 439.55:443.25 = 0.11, 23.2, 22.8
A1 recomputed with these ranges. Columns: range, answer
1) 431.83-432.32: 21.4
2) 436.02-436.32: 22.8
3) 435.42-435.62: 22.7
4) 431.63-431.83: 23.7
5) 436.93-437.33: 21.2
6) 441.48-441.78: 22.1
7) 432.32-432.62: 21.9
